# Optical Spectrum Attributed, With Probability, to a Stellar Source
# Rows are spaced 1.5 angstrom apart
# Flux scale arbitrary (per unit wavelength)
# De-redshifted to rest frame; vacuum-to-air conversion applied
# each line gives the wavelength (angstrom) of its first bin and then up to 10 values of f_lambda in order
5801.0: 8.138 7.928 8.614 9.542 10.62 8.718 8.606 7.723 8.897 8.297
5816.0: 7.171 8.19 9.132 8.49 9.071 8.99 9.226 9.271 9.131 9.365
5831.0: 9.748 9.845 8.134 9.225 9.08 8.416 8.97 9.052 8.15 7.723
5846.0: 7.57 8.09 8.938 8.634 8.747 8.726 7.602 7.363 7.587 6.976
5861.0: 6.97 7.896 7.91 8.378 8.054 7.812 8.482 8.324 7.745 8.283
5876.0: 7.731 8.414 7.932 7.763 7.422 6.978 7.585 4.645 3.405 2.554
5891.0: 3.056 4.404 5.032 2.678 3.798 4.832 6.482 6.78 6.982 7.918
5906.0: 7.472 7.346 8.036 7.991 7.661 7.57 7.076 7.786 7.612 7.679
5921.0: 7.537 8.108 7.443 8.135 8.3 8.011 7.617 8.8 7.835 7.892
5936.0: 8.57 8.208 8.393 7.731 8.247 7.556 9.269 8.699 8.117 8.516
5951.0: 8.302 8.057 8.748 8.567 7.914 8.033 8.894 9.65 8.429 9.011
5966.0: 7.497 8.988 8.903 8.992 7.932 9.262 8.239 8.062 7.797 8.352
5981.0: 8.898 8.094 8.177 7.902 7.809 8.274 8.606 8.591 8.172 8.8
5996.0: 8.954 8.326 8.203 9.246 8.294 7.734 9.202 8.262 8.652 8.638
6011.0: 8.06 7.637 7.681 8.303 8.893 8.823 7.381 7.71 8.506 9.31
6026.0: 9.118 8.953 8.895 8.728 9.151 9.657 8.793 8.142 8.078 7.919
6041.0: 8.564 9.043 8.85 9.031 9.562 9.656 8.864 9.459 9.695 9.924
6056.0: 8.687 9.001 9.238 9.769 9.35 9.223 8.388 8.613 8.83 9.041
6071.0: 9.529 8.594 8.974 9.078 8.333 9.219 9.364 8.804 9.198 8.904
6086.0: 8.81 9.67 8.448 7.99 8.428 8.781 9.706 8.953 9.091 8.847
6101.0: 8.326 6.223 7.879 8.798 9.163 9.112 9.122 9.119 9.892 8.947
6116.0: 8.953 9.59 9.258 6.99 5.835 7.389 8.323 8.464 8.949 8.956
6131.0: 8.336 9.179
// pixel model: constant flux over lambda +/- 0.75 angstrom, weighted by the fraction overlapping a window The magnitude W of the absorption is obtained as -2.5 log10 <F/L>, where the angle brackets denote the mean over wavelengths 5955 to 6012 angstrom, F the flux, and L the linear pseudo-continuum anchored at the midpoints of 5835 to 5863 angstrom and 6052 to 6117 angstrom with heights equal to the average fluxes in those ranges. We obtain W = 0.02 mag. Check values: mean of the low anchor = 8.19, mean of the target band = 8.45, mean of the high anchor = 8.94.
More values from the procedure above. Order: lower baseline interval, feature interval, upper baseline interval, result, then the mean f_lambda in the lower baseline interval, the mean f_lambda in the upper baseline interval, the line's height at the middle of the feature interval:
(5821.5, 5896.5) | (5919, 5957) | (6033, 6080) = 0.00 mag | 7.64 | 9.01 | 8.19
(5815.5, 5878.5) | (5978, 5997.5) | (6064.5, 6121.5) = 0.03 mag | 8.4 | 8.8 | 8.63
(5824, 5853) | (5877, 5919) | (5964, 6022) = 0.34 mag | 8.81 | 8.37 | 8.64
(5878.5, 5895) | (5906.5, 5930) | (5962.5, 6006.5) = -0.21 mag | 5.45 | 8.44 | 6.41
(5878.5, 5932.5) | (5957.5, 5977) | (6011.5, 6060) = -0.12 mag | 6.68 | 8.79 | 7.68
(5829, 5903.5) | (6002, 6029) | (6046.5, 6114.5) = 0.01 mag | 7.32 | 8.97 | 8.47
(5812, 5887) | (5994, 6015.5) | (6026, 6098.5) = 0.05 mag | 8.25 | 8.98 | 8.78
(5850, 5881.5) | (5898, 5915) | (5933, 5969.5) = 0.14 mag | 7.96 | 8.41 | 8.17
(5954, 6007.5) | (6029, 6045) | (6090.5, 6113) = -0.02 mag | 8.46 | 8.7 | 8.57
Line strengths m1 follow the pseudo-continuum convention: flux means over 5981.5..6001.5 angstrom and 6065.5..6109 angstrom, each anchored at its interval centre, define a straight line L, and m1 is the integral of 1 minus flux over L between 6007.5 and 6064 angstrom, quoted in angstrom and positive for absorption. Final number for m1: -1.5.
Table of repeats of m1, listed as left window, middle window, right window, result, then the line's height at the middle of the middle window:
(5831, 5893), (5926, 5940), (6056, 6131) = -0.36 angstrom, 7.97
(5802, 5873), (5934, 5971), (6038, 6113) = 1.08 angstrom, 8.7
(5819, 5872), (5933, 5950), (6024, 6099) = 0.84 angstrom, 8.7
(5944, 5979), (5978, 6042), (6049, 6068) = 2.78 angstrom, 8.84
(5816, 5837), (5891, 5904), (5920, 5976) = 5.36 angstrom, 8.61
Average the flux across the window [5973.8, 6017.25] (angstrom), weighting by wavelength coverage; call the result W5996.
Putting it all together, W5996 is 8.34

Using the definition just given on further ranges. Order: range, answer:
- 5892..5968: 7.66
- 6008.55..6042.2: 8.51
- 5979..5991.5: 8.28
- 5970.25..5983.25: 8.38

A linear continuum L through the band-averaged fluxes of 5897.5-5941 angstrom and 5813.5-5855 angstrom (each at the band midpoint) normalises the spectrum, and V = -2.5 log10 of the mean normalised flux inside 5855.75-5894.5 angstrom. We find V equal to 0.19 mag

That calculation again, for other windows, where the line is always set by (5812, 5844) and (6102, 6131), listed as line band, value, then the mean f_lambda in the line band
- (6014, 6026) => 0.02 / 8.42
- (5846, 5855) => 0.04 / 8.45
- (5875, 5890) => 0.32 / 6.54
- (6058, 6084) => -0.06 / 9.03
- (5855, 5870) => 0.14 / 7.7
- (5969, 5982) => 0.02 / 8.46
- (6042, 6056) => -0.09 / 9.31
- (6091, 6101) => -0.05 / 8.9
